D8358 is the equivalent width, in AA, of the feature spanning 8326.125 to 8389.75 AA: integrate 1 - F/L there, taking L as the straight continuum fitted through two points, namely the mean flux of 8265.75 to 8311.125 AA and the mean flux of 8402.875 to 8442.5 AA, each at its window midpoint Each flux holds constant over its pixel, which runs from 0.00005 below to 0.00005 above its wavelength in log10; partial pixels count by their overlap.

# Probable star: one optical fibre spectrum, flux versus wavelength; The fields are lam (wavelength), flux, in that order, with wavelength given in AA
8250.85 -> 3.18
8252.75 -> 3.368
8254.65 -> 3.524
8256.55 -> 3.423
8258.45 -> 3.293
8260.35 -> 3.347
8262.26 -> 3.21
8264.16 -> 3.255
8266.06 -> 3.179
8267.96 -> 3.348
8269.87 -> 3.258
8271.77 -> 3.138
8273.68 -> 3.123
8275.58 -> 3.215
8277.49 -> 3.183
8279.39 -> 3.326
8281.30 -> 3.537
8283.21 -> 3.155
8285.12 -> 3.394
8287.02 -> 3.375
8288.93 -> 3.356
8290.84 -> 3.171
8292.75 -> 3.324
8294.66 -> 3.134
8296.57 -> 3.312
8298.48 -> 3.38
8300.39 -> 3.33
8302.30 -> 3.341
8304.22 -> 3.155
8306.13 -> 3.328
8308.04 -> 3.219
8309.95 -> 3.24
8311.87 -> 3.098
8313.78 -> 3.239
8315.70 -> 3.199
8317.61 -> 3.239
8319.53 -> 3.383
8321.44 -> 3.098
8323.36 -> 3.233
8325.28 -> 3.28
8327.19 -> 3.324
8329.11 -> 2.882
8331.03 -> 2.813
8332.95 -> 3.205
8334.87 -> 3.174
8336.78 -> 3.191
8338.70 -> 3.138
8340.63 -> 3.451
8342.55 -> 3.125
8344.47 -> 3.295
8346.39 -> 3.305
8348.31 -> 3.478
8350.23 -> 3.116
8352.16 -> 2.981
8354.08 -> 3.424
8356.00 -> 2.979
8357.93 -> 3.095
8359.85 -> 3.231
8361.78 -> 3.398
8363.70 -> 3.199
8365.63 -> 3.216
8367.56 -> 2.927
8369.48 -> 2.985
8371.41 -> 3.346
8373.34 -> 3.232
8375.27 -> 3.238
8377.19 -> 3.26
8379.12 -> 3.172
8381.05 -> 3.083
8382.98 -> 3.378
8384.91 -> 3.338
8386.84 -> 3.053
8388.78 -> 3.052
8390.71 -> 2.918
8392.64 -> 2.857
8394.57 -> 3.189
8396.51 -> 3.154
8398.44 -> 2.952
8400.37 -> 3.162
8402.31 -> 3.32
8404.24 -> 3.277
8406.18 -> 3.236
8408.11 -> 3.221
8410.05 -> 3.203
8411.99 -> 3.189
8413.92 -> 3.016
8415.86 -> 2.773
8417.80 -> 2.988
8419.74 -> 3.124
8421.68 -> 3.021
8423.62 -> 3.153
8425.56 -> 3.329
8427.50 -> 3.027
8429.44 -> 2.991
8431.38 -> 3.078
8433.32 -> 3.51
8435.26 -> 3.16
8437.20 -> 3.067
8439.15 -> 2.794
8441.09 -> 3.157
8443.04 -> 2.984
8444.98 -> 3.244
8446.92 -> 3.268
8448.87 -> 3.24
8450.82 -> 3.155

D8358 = 0.1 AA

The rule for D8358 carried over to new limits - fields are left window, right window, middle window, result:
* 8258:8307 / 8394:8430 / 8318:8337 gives 0.37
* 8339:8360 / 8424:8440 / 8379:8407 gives 0.25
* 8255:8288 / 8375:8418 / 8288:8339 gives 0.30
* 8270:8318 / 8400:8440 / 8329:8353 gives 0.25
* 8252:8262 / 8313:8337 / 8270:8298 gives 0.23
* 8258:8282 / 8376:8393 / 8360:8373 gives -0.12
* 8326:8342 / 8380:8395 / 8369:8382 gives -0.33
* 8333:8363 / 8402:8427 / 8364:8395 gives 0.41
